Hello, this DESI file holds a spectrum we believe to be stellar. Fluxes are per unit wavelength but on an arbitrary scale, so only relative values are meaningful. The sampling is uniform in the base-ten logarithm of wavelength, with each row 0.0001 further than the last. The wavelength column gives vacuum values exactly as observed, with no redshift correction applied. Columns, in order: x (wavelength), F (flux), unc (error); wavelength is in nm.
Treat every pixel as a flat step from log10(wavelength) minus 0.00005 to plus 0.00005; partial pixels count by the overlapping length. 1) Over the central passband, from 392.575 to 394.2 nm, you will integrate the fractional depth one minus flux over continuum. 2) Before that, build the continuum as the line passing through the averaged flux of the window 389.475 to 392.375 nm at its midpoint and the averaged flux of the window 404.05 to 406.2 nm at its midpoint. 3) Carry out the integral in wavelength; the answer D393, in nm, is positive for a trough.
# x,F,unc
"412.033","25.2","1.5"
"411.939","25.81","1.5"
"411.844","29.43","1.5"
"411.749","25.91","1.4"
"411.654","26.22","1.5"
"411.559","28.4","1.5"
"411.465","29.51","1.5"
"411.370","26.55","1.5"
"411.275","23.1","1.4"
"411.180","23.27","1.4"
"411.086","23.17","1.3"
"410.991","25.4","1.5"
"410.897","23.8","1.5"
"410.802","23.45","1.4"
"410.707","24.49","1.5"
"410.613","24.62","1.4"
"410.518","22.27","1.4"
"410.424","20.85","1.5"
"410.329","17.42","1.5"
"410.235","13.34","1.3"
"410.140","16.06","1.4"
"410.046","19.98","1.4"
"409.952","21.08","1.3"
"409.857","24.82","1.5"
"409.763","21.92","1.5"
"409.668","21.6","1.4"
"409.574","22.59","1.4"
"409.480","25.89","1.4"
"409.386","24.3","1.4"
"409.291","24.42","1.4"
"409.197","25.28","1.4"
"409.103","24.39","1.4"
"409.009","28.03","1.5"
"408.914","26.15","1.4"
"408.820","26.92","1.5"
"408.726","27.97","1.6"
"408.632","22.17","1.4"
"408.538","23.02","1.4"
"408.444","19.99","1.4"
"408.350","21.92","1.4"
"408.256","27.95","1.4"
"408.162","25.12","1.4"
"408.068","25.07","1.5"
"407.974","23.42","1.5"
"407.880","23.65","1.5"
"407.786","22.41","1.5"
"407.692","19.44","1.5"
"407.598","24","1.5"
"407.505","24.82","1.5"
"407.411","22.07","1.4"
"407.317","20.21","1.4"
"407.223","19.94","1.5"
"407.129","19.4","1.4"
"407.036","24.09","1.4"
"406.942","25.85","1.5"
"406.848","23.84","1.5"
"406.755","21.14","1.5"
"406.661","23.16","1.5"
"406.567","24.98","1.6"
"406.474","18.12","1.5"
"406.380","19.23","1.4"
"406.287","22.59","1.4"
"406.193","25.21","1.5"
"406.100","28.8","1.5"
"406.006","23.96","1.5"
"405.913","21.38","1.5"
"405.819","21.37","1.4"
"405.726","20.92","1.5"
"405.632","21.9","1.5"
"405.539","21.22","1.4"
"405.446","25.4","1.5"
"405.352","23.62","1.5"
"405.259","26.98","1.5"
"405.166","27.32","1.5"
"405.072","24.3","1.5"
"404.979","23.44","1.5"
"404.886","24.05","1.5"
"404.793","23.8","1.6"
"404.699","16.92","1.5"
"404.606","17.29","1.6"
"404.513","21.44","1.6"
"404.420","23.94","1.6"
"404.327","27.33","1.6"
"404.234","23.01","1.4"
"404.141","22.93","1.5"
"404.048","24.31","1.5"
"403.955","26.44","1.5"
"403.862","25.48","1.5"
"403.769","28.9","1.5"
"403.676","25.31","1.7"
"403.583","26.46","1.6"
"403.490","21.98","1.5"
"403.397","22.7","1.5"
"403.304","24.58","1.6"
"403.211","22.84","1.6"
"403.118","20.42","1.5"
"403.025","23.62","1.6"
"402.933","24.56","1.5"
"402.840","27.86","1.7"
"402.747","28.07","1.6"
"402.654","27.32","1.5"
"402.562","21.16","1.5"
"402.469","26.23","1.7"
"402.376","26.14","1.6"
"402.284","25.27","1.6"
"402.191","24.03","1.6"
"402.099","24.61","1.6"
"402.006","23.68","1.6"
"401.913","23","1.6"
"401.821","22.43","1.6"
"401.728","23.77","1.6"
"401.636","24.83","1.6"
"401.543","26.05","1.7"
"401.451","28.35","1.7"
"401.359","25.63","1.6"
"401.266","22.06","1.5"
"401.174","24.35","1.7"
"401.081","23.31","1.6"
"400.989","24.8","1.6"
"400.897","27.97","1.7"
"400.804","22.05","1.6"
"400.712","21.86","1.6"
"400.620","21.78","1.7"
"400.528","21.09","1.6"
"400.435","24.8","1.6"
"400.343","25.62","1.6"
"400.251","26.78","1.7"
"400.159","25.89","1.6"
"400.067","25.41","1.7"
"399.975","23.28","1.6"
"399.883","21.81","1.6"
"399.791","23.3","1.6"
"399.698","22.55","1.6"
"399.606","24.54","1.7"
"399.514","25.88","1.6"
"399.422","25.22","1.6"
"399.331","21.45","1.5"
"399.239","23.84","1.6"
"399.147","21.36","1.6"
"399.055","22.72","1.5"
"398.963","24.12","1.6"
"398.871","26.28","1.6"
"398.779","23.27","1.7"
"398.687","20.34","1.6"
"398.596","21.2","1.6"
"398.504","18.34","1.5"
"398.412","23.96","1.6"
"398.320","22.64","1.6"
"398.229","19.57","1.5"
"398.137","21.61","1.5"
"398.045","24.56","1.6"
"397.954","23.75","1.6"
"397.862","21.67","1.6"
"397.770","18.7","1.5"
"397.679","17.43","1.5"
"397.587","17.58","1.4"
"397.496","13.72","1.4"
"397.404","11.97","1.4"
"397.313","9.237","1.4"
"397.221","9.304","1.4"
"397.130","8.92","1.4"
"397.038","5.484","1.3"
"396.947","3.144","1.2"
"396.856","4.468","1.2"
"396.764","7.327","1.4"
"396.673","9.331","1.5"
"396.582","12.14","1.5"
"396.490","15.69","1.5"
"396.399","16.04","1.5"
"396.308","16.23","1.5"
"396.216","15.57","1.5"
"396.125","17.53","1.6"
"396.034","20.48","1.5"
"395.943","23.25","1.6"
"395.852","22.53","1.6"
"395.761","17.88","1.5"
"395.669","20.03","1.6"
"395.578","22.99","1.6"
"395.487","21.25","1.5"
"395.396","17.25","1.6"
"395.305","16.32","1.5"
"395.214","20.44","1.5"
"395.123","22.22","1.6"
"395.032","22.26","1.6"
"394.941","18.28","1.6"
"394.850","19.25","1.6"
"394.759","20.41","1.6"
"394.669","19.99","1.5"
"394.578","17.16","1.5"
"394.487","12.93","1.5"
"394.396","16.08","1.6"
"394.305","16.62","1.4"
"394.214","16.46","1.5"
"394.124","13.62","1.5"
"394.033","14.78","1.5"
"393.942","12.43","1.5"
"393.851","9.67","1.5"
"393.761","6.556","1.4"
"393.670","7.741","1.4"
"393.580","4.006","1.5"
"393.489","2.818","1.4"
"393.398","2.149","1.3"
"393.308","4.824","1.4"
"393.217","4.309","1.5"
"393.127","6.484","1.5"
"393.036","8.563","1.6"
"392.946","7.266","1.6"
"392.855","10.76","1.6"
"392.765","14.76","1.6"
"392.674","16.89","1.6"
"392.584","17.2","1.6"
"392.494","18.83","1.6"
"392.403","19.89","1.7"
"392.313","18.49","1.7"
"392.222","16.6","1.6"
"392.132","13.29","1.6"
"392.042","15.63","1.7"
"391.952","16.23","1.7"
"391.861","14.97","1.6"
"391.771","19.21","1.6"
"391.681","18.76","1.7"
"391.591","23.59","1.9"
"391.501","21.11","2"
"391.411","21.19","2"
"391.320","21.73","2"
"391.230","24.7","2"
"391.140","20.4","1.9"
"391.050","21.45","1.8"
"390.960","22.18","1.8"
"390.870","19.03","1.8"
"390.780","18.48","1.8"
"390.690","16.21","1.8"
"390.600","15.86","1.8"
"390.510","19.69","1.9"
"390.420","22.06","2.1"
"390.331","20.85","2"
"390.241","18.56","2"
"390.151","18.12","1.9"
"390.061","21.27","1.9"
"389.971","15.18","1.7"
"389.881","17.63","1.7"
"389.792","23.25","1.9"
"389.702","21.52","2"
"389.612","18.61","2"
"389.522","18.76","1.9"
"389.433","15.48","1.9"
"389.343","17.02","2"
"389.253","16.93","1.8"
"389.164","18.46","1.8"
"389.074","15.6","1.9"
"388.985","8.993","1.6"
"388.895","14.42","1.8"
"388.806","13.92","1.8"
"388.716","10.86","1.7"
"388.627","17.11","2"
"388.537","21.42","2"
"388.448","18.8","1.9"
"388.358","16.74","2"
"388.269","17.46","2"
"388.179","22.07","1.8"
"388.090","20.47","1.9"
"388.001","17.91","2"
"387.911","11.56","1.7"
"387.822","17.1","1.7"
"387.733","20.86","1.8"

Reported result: 0.88 nm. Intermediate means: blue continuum 19.2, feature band 9.12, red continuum 23.3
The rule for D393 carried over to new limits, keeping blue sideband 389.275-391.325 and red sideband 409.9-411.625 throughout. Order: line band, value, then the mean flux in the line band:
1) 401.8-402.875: -0.19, 25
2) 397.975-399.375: -0.11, 22.4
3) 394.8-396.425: 0.06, 19.5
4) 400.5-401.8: -0.19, 24.2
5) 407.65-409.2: -0.14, 24.3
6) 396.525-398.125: 0.58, 13.1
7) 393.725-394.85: 0.28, 15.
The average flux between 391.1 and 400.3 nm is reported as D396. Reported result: 17.1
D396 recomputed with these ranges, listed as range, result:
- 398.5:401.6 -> 23.8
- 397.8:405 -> 23.8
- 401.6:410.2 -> 23.6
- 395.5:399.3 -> 17.5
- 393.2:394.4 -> 9.33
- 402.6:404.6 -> 24.6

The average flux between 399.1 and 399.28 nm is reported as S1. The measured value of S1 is 22.5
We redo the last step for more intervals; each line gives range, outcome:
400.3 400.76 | 23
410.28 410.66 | 21.3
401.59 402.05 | 23.5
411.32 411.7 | 27.6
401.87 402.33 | 24.1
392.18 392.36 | 17.6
